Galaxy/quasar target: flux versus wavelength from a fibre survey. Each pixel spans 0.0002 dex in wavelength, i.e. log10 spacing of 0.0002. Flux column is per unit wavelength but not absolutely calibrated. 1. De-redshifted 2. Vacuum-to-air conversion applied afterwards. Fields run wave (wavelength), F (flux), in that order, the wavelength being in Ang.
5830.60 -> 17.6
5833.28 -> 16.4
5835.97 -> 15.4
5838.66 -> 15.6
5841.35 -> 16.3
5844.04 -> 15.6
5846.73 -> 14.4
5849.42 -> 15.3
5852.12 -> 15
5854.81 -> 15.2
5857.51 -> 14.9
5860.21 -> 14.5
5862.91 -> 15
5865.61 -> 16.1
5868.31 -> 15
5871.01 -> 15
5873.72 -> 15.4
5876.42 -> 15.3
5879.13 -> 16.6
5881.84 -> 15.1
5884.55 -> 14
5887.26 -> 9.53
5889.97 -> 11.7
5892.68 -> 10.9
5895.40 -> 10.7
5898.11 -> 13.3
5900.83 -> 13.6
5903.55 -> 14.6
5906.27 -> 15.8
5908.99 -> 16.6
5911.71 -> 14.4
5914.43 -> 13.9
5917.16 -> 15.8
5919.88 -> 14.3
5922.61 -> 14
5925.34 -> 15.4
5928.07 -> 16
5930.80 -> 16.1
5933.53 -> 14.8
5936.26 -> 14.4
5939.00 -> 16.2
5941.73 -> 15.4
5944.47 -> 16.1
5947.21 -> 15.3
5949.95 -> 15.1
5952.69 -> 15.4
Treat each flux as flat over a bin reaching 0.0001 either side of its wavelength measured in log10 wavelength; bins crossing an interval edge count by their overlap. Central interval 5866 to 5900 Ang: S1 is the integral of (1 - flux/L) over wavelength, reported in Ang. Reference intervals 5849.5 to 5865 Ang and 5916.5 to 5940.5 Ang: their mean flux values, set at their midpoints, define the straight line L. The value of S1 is 3.29 Ang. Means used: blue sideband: 15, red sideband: 15.2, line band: 13.6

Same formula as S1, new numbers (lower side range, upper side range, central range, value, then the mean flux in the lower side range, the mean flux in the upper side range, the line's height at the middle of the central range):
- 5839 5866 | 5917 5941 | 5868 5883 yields -0.2 Ang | 15.2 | 15.2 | 15.2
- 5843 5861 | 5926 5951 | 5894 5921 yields 1.8 Ang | 15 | 15.5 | 15.3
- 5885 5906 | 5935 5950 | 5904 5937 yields -2.8 Ang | 12.3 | 15.4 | 14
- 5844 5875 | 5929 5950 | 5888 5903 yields 3.1 Ang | 15.1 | 15.5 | 15.3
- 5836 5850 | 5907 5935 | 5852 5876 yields 0.4 Ang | 15.4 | 15.1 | 15.4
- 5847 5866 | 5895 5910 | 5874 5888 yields 0.2 Ang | 15.1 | 14.3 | 14.6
